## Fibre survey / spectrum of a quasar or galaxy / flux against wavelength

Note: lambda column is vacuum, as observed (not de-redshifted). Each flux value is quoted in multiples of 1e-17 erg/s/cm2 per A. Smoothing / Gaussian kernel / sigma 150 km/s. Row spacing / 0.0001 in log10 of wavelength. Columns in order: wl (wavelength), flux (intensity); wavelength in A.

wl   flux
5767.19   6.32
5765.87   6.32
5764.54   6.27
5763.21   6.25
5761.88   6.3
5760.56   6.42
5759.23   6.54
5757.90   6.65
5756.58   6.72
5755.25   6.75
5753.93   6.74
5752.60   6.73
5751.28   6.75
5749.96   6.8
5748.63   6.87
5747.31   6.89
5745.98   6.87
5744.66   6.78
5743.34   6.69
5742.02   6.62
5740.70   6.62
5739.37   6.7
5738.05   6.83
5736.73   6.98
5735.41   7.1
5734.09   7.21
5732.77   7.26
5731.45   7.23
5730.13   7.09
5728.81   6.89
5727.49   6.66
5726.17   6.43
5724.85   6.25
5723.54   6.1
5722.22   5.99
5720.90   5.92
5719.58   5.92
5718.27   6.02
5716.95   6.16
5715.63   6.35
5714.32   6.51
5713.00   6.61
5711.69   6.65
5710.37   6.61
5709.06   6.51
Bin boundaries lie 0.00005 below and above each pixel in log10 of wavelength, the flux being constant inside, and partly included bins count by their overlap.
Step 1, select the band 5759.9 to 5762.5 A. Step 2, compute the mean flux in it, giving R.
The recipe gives 6.38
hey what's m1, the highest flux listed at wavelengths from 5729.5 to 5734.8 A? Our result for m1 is 7.26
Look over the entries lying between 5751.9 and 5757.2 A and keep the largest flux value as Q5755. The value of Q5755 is 6.75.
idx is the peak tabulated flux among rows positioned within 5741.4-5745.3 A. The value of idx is 6.78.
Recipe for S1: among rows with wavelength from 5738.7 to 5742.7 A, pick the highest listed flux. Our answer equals 6.7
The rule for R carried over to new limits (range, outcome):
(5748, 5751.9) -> 6.8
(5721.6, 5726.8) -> 6.2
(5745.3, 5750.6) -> 6.85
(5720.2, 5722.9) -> 5.94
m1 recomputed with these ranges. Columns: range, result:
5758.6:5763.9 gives 6.54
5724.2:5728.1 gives 6.66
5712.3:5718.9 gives 6.61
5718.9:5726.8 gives 6.43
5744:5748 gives 6.89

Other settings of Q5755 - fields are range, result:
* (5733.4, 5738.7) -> 7.21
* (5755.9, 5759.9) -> 6.72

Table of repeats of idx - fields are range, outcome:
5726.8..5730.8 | 7.09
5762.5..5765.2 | 6.27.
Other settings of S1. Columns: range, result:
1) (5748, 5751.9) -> 6.87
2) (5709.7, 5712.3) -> 6.65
